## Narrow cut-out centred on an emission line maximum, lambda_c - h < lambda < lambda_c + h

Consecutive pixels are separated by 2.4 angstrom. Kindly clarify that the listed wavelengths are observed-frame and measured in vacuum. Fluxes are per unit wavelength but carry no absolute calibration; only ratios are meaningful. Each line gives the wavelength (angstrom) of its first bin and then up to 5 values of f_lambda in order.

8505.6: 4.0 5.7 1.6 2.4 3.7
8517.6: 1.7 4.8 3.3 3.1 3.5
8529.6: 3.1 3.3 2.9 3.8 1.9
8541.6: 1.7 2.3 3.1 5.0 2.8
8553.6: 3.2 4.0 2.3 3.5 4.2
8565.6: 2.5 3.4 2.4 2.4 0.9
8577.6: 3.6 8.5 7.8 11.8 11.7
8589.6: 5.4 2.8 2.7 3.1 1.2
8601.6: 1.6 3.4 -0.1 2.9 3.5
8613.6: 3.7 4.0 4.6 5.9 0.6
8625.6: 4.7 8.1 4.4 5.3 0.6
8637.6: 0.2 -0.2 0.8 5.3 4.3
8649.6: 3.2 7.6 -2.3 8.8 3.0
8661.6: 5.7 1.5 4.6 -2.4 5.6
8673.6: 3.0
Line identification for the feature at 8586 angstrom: Hgamma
